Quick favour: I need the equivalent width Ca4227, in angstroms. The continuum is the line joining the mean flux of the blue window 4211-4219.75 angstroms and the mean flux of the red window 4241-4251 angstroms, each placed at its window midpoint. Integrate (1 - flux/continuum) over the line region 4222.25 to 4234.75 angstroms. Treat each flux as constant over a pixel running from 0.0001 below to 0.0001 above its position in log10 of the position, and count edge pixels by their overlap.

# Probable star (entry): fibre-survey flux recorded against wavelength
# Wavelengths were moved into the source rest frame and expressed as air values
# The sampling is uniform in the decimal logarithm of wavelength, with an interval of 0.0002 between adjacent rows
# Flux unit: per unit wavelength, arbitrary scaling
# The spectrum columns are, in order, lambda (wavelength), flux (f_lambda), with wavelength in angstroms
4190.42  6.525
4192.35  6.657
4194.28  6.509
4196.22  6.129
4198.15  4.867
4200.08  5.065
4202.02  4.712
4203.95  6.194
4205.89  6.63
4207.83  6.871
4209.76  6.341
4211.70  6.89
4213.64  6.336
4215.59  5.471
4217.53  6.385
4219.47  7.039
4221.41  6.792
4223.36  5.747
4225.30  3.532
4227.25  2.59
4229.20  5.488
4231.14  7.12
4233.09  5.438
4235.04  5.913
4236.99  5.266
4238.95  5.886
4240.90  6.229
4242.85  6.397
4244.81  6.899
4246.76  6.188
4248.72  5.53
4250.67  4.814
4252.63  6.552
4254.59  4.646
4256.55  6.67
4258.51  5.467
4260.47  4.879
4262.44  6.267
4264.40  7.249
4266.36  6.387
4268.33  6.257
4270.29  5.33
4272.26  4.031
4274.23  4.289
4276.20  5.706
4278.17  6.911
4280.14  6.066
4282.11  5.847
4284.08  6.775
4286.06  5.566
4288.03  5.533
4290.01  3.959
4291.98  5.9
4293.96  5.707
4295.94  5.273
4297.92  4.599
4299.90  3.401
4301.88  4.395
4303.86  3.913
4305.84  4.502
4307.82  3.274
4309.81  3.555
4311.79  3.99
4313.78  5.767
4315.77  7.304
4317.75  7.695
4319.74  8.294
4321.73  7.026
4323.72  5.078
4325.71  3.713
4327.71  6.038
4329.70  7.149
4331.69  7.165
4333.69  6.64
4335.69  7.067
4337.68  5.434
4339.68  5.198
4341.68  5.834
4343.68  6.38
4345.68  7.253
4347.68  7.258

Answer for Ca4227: 2.4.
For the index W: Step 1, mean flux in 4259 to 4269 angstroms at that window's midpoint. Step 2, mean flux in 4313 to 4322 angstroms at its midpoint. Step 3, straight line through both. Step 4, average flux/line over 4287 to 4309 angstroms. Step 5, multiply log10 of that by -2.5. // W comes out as 0.44 mag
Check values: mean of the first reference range 6.17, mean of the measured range 4.58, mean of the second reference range 7.27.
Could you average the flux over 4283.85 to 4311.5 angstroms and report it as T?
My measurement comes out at 4.66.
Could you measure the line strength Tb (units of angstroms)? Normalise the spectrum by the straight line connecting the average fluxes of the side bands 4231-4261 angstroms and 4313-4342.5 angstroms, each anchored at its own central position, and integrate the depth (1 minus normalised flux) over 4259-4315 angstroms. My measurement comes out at 8.2 angstroms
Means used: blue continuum 5.85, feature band 5.2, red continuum 6.37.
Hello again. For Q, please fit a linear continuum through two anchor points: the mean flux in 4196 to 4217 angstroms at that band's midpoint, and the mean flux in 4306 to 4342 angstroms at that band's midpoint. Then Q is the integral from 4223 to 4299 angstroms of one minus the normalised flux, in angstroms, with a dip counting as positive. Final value 4.0 angstroms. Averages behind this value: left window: 5.96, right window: 5.87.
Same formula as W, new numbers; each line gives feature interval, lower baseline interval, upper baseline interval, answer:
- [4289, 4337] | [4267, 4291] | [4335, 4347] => 0.08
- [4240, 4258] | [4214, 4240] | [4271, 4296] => -0.08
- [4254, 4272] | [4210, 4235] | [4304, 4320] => -0.06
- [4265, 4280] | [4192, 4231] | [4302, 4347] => 0.04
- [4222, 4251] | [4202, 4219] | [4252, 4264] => 0.08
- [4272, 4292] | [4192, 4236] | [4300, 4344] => 0.03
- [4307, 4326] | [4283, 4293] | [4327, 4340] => 0.09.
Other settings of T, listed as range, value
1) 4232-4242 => 5.77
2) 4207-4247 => 5.94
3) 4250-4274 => 5.68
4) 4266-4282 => 5.6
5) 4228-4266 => 5.93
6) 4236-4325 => 5.58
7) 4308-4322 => 6.02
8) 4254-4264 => 5.72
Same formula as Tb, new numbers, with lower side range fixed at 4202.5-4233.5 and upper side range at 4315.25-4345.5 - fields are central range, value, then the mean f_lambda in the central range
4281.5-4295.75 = 1.46 angstroms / 5.59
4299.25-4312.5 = 5.12 angstroms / 3.87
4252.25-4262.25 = 0.74 angstroms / 5.63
